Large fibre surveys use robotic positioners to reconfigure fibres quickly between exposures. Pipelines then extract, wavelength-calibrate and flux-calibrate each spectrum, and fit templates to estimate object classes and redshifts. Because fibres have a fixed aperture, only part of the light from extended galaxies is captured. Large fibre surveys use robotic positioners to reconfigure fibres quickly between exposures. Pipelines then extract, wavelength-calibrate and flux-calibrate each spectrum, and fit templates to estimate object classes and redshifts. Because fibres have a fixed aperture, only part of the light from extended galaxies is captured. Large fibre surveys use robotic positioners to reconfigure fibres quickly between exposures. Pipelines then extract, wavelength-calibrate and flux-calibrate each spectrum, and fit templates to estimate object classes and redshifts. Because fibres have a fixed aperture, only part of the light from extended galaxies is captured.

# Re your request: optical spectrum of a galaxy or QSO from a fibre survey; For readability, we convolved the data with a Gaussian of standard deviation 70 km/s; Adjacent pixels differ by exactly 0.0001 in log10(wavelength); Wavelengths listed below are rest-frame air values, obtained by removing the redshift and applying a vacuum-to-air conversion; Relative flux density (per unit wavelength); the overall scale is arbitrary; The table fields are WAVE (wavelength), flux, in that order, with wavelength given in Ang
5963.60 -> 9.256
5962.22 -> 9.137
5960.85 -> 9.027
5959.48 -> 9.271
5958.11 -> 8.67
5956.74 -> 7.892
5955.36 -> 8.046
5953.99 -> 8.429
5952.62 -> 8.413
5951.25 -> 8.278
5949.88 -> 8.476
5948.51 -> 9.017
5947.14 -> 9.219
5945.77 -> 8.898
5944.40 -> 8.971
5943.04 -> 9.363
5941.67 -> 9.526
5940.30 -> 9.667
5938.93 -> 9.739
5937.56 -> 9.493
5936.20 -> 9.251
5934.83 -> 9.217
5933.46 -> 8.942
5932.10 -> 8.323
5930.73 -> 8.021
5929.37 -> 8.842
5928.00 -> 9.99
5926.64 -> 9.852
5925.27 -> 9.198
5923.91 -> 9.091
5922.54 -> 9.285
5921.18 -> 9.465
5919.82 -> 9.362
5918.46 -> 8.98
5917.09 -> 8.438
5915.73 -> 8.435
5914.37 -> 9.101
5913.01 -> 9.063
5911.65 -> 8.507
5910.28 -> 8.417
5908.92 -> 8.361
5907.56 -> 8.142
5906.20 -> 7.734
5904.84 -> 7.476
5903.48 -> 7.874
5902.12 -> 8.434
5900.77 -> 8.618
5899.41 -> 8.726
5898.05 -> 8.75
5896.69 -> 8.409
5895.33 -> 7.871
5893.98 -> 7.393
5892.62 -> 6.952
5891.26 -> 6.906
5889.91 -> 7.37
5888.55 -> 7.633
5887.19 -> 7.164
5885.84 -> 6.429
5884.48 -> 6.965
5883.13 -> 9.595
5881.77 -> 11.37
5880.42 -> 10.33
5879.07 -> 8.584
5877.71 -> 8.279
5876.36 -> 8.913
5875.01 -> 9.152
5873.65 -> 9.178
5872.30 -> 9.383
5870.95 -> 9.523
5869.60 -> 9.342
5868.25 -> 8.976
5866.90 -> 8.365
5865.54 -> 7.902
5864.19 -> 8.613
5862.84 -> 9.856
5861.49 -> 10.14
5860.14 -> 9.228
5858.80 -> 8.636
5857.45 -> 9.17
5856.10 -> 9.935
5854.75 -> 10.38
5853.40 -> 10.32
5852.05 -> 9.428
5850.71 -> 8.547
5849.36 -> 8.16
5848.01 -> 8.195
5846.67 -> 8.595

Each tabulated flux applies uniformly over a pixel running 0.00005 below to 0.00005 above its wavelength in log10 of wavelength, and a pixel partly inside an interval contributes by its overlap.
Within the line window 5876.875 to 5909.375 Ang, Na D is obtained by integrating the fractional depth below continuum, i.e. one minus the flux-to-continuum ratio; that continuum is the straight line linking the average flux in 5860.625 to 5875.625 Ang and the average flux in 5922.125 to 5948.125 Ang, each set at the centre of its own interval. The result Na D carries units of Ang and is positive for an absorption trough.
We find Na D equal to 3.6 Ang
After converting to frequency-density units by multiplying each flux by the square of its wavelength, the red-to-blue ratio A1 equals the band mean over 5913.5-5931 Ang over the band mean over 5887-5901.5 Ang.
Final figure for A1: 1.18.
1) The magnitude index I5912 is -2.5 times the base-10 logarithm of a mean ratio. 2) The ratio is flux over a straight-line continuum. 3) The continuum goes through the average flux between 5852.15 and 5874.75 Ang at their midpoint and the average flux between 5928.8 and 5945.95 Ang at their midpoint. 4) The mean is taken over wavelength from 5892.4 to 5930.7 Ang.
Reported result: 0.07 mag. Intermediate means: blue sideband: 9.31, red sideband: 9.11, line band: 8.61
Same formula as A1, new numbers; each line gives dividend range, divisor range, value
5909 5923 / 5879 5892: 1.09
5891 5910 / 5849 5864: 0.86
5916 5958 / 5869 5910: 1.09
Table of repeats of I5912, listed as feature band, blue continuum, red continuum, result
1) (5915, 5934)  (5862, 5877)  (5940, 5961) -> -0.02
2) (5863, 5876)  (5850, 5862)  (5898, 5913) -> 0.03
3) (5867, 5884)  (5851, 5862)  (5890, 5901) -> -0.07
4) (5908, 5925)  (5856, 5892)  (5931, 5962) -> 0.00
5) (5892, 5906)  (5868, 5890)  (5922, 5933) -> 0.11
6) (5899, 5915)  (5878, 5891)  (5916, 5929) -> 0.06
